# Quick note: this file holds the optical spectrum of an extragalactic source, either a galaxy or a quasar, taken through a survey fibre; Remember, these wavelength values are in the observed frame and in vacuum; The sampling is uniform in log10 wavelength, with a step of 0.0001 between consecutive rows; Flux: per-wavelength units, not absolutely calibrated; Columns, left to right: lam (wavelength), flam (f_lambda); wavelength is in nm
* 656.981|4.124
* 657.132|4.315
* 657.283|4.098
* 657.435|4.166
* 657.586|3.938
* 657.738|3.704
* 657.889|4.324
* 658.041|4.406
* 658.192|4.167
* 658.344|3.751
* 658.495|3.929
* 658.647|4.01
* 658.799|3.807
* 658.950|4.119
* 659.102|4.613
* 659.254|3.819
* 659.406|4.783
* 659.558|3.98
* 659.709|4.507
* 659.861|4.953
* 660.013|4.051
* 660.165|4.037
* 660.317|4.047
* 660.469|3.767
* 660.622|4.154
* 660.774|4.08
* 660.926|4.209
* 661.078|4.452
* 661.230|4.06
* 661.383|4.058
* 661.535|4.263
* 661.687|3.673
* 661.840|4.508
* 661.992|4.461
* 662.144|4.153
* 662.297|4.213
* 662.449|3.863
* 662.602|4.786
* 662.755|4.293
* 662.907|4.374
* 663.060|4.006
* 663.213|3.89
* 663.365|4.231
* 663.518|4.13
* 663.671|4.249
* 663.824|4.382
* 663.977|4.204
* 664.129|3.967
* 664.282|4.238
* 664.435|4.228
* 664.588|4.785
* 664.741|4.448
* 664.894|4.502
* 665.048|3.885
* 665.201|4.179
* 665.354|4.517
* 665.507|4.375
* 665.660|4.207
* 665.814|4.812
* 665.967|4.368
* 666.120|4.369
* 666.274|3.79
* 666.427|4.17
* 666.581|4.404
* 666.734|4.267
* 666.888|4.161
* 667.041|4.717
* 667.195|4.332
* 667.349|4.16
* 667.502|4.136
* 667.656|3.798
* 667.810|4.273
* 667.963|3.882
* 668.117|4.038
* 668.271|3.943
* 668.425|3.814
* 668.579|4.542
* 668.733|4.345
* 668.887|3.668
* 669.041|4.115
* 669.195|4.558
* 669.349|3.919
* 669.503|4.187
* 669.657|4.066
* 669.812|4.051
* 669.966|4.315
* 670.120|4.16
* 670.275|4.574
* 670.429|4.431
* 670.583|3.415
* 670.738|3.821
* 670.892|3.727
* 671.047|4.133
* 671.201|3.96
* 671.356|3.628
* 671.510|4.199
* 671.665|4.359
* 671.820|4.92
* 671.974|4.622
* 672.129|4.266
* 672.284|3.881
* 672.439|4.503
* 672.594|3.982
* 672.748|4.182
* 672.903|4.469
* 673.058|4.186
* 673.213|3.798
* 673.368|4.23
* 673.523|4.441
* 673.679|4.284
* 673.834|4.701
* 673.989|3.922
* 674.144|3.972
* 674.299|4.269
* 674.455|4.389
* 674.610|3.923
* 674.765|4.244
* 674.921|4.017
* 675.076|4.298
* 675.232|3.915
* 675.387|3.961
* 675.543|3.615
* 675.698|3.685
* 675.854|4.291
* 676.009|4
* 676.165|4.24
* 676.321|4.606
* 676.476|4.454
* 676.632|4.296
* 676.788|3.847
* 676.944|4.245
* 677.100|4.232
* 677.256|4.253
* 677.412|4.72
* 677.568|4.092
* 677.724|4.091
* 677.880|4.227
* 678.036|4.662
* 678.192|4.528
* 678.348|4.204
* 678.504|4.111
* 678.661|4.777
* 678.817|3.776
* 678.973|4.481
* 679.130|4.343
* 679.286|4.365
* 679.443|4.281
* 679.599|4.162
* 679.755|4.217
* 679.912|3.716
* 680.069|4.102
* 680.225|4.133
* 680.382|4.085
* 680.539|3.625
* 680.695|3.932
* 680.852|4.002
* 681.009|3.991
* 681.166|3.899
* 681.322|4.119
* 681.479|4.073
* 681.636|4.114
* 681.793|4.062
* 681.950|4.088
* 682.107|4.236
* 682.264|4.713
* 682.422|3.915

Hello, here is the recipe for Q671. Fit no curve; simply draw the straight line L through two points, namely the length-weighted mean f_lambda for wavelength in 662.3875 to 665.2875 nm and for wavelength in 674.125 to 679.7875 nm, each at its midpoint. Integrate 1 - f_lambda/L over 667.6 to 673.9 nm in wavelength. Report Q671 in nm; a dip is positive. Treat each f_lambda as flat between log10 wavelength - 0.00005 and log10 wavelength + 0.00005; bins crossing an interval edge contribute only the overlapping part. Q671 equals 0.11 nm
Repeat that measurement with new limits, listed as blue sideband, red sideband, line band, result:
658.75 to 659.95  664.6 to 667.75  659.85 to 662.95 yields 0.09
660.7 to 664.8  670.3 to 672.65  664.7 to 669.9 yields -0.03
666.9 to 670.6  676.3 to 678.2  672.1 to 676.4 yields 0.11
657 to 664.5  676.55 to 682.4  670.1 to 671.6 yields 0.06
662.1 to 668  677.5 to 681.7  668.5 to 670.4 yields 0.00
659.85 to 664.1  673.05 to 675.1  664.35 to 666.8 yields -0.09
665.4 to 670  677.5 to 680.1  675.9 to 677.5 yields -0.02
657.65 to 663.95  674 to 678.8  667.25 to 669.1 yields 0.05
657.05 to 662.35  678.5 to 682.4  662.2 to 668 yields -0.14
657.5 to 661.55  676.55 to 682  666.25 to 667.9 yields -0.02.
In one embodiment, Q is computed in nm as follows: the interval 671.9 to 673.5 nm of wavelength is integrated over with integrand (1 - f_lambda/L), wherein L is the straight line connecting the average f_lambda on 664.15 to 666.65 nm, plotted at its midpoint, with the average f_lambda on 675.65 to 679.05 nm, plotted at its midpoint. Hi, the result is 0.03 nm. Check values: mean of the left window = 4.32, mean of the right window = 4.27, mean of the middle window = 4.22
